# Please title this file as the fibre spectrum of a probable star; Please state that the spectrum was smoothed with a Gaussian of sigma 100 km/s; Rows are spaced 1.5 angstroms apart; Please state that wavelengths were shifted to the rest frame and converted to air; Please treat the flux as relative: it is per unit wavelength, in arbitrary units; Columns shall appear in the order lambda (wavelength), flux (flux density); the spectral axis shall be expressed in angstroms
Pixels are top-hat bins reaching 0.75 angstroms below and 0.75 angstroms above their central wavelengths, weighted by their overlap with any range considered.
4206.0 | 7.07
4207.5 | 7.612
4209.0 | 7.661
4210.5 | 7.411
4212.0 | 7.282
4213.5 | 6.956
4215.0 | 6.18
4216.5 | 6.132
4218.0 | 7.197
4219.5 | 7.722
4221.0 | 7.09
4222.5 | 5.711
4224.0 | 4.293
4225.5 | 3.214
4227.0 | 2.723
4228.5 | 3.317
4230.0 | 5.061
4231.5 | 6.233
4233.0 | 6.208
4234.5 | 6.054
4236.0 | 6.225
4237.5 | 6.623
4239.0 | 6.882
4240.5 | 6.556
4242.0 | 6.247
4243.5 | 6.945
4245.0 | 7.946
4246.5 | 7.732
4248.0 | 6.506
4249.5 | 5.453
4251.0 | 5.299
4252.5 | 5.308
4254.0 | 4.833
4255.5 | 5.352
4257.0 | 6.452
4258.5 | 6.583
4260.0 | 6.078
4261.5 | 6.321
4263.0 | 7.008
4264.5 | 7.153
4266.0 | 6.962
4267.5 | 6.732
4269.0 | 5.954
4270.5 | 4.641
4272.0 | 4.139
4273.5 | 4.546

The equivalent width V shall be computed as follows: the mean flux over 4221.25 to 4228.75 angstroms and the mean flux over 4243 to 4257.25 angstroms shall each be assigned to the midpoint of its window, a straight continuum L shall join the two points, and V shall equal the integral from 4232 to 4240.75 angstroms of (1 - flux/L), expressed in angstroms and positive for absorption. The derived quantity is -2.4 angstroms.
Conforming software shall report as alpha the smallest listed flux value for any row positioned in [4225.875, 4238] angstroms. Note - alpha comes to 2.723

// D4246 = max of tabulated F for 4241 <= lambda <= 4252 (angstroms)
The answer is 7.946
